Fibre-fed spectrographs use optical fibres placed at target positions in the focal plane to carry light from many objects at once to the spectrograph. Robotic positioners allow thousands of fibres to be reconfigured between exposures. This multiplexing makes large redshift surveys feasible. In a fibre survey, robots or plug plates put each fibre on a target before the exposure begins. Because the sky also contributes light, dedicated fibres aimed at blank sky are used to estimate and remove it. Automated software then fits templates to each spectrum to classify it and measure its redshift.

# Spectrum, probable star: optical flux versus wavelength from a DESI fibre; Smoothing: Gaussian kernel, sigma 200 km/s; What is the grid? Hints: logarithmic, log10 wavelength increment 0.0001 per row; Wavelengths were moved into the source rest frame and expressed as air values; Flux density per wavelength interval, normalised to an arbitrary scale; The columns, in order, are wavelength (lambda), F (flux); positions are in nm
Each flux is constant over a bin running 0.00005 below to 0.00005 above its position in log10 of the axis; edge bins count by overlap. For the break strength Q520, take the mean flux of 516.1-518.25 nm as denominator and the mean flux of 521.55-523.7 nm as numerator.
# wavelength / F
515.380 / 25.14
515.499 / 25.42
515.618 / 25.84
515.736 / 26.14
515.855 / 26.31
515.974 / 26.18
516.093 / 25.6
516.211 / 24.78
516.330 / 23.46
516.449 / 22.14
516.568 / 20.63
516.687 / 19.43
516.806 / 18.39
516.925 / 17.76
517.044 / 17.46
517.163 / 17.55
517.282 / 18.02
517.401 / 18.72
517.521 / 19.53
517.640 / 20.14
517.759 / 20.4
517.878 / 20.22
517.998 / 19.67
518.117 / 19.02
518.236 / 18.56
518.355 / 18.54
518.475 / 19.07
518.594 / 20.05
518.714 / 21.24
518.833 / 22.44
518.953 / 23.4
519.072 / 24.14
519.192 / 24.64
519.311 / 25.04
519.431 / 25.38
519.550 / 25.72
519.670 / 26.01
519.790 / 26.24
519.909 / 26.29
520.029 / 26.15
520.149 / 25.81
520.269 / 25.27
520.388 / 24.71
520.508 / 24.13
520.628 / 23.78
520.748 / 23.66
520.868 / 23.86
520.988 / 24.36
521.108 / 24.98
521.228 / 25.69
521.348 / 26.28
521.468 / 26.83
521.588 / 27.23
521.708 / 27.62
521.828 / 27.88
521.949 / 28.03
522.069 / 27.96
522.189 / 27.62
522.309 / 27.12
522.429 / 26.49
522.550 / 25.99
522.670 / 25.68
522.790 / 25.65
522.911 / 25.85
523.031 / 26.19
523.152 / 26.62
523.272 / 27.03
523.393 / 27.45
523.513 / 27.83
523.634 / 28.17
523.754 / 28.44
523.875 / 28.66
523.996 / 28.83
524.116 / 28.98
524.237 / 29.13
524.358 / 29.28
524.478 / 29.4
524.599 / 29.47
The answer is 1.36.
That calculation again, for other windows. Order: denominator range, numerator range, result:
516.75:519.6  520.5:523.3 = 1.27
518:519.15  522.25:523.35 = 1.27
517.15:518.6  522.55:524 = 1.41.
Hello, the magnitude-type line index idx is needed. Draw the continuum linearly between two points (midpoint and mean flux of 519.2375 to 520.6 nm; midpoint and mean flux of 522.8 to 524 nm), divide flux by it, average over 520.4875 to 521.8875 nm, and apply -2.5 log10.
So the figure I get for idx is 0.026 mag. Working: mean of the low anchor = 25.5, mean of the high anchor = 27.3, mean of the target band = 25.6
